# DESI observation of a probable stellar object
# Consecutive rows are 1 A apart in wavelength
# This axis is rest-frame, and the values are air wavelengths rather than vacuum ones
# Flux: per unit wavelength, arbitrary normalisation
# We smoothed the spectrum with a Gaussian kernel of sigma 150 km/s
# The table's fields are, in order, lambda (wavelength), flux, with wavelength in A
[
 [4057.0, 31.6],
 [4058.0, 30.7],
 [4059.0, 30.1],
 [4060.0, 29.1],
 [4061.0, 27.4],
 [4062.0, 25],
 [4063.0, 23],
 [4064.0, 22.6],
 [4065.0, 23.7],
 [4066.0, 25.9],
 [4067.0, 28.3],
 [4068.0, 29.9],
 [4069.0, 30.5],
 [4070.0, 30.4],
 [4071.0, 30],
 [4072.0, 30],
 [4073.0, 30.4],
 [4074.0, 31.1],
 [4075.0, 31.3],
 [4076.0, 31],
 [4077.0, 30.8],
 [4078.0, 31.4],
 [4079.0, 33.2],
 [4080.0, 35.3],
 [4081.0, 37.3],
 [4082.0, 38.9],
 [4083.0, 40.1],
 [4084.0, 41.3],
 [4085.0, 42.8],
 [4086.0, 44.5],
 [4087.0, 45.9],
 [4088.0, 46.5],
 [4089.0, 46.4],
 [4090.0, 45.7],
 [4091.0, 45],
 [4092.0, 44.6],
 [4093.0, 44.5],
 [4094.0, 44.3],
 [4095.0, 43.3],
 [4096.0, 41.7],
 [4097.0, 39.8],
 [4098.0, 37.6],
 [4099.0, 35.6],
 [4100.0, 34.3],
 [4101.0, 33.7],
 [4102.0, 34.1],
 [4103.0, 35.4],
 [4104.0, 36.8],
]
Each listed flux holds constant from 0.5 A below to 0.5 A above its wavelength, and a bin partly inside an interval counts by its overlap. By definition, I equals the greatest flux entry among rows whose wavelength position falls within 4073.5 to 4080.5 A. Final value 35.3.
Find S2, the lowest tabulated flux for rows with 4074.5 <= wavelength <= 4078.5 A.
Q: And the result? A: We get 30.8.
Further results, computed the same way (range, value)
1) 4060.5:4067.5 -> 22.6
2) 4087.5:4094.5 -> 44.3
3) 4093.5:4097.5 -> 39.8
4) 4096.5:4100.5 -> 34.3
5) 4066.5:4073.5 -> 28.3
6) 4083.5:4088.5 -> 41.3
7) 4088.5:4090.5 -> 45.7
